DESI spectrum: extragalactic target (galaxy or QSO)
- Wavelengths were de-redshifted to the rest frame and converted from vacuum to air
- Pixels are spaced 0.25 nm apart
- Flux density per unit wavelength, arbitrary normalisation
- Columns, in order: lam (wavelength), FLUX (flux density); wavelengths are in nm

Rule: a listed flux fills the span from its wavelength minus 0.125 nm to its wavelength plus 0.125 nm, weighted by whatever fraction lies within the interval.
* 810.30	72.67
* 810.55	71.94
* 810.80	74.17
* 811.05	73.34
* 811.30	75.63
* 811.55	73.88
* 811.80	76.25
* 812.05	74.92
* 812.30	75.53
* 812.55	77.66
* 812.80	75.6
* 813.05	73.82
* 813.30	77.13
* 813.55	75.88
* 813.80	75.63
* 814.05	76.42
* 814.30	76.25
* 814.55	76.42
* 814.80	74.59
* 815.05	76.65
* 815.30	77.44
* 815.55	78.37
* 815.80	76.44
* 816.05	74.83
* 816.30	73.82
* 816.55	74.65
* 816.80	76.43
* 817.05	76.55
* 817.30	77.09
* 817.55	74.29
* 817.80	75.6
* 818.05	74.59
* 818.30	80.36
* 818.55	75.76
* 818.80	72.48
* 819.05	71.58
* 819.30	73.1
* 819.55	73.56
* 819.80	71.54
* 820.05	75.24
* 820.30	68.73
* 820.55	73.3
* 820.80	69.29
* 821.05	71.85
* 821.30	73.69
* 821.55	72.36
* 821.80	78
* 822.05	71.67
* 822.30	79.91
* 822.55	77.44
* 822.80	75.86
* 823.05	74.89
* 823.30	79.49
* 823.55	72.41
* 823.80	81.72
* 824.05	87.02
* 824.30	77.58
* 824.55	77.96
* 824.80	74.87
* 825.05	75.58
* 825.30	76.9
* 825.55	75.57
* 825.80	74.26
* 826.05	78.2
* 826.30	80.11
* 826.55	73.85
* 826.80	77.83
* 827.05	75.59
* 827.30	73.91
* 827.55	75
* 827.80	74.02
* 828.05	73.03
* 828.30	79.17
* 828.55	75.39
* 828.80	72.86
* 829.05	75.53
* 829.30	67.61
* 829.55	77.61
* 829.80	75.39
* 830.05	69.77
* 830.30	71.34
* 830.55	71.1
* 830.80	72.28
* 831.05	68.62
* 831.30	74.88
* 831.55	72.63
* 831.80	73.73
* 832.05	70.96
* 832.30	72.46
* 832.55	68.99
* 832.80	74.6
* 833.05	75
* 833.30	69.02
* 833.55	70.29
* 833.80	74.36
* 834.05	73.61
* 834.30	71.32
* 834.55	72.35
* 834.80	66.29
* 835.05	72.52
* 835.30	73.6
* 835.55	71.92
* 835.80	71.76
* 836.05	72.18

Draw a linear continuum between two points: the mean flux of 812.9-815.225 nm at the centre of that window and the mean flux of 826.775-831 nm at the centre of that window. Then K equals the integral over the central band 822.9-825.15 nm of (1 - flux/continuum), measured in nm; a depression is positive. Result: -0.105 nm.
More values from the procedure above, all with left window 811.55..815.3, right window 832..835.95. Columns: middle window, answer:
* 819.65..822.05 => 0.06 nm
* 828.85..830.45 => 0.00 nm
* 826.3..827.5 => -0.04 nm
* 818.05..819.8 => 0.01 nm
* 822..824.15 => -0.11 nm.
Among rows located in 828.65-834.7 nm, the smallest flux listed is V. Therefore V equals 67.61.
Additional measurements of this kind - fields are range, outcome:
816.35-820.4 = 68.73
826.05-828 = 73.85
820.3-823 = 69.29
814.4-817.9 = 73.82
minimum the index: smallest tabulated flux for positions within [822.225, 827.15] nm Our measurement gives 72.41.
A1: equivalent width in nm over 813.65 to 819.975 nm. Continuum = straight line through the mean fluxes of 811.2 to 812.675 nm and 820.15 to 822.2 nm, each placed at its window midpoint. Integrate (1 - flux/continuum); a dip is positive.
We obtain -0.12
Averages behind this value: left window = 75.6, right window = 72.5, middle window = 75.4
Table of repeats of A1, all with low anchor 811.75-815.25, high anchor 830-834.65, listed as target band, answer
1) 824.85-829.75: -0.16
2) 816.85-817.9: -0.01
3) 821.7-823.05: -0.04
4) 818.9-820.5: 0.05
